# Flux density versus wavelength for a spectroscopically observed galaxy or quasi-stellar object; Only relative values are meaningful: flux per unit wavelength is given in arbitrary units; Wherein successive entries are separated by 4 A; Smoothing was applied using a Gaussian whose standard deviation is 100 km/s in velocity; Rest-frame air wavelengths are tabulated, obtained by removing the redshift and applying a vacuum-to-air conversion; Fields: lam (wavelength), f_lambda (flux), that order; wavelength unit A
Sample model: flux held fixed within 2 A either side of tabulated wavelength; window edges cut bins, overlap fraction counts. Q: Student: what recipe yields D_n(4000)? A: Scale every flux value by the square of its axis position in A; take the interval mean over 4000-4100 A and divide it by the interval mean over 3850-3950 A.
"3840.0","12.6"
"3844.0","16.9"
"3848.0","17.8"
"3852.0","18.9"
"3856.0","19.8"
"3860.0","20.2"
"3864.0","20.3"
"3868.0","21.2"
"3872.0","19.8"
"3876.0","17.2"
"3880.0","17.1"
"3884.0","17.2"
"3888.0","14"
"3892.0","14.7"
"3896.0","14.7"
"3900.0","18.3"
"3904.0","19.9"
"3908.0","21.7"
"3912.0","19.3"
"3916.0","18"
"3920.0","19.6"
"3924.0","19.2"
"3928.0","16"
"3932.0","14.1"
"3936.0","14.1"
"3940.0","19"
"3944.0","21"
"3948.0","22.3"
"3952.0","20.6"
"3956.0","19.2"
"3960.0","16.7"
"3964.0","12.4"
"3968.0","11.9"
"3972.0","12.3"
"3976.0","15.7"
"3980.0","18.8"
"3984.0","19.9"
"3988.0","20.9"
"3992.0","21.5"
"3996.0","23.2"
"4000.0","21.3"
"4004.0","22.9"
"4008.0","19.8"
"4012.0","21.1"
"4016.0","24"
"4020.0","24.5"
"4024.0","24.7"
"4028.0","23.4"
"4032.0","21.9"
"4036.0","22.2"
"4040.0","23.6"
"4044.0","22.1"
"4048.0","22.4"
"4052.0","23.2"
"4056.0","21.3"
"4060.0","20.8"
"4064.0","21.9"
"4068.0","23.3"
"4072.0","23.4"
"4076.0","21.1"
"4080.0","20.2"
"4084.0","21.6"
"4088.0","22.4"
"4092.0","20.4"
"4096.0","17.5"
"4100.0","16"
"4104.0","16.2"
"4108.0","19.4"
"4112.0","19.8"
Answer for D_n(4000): 1.29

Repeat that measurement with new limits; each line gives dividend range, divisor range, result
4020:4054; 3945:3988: 1.38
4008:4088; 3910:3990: 1.34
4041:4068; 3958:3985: 1.51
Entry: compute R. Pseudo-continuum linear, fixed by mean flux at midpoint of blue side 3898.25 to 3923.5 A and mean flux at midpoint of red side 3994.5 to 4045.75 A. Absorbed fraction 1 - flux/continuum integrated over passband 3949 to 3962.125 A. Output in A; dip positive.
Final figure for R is 1.1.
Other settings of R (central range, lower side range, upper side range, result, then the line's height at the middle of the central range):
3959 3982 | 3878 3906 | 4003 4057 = 6.32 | 20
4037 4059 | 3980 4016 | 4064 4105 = -1.73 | 20.8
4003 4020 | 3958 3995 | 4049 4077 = -2.83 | 19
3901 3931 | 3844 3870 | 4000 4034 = 2.54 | 20.7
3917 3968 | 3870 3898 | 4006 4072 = 2.87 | 18.7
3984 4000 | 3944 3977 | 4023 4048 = -1.88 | 19.3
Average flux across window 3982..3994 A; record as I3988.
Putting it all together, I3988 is 20.8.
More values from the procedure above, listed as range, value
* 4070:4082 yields 21.6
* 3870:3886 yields 17.8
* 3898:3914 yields 19.8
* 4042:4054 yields 22.6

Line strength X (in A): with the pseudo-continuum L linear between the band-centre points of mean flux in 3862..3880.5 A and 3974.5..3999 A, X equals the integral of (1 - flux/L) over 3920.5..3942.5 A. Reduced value 3.3 A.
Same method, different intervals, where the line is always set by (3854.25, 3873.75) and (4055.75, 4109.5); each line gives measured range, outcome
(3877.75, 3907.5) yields 5.1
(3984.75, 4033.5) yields -4.9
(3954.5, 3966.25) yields 2.6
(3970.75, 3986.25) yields 2.6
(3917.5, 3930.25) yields 1.3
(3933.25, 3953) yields 1.1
